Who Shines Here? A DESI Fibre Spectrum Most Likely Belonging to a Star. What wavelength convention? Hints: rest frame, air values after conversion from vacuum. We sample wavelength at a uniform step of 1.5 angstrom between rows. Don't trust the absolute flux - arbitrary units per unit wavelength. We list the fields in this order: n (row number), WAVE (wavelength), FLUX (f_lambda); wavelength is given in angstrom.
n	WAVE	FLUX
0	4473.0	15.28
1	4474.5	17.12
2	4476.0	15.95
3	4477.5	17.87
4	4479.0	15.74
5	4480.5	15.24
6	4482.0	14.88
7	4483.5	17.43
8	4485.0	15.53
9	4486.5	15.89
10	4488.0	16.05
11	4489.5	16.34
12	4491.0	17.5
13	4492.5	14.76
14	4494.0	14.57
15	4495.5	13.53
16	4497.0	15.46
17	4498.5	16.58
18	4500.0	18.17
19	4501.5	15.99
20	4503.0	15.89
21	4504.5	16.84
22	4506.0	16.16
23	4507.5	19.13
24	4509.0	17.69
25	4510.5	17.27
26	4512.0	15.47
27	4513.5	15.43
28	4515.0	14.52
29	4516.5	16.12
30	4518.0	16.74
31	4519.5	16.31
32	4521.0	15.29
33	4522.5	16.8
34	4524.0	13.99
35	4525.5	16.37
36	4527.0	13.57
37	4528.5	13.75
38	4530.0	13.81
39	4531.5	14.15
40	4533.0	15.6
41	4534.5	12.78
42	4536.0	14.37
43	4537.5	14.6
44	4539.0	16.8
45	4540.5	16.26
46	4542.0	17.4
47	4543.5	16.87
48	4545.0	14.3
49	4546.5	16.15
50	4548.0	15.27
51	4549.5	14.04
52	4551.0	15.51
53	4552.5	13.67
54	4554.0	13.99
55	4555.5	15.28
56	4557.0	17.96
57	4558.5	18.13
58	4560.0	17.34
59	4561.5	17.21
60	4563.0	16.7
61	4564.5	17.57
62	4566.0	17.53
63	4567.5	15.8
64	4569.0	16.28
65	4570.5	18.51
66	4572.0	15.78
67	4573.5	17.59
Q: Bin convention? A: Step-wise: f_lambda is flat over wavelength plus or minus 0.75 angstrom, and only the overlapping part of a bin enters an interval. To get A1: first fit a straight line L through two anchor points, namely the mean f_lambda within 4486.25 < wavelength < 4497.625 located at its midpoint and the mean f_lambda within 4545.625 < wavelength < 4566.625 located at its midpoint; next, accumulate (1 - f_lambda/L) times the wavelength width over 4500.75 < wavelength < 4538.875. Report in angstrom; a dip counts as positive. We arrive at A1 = 0.50 angstrom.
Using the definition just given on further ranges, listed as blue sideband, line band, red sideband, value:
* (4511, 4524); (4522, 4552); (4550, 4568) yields 1.8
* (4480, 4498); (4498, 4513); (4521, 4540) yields -1.6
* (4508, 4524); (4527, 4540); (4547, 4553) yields 0.8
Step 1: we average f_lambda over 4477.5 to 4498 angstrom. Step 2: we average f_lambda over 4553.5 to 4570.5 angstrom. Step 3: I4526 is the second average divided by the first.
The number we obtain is 1.07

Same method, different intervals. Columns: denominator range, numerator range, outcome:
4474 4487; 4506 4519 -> 1.02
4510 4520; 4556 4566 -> 1.09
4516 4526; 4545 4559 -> 0.97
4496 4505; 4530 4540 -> 0.90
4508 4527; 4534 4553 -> 0.96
